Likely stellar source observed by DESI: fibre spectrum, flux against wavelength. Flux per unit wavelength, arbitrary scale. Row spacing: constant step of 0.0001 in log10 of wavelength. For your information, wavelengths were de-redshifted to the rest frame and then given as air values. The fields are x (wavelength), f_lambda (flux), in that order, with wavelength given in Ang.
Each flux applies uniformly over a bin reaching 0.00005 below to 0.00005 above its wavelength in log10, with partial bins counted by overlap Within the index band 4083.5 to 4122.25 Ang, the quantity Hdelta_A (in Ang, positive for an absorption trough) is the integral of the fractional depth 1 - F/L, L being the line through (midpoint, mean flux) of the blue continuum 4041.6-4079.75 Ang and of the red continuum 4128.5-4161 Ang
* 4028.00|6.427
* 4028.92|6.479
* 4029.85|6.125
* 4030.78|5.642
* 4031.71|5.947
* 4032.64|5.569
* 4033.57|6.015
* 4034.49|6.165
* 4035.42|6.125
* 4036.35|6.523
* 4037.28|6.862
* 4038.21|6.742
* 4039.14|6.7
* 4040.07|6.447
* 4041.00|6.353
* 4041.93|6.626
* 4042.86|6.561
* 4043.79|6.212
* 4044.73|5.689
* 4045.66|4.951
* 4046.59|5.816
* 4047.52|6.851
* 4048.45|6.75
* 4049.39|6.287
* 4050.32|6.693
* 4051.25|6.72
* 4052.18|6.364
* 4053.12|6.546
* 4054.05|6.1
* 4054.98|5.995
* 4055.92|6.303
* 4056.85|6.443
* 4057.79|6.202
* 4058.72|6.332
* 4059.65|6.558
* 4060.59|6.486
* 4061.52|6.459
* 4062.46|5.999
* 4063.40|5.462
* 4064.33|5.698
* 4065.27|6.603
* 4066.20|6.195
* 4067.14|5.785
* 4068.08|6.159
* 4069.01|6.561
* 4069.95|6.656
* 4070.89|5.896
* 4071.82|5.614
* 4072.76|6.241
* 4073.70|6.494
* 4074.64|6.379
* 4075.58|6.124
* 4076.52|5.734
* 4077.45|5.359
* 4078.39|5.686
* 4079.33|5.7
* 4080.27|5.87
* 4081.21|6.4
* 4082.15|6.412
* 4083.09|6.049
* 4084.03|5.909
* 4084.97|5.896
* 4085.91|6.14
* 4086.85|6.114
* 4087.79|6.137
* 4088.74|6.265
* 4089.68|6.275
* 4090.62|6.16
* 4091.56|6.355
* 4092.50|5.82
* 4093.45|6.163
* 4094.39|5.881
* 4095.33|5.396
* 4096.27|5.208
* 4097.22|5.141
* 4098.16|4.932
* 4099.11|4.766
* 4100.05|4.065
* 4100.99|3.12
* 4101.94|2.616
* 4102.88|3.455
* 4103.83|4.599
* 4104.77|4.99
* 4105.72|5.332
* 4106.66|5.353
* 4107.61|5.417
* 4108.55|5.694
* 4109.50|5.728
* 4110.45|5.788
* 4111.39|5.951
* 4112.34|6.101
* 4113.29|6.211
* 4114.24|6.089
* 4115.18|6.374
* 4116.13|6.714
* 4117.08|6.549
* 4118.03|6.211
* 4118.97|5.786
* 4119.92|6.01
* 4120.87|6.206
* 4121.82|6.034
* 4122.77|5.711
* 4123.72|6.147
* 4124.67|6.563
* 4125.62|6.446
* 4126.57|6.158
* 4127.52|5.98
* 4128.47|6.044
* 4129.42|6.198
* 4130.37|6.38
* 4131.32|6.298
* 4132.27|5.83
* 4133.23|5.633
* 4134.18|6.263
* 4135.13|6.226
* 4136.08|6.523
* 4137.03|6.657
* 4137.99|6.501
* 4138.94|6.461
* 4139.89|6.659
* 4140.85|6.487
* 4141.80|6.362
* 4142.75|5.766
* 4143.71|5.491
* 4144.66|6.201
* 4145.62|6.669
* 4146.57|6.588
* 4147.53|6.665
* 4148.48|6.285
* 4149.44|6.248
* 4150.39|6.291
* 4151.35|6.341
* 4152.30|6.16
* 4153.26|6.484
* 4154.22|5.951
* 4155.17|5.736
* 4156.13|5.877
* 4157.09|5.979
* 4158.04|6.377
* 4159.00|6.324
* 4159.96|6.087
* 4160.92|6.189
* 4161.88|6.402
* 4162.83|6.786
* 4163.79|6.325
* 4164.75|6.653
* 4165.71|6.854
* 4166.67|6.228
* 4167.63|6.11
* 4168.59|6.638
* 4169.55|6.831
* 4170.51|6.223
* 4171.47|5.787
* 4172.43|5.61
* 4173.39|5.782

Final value 3.9 Ang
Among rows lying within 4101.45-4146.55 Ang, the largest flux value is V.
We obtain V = 6.714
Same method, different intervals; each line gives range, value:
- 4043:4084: 6.851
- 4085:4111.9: 6.355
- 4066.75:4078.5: 6.656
